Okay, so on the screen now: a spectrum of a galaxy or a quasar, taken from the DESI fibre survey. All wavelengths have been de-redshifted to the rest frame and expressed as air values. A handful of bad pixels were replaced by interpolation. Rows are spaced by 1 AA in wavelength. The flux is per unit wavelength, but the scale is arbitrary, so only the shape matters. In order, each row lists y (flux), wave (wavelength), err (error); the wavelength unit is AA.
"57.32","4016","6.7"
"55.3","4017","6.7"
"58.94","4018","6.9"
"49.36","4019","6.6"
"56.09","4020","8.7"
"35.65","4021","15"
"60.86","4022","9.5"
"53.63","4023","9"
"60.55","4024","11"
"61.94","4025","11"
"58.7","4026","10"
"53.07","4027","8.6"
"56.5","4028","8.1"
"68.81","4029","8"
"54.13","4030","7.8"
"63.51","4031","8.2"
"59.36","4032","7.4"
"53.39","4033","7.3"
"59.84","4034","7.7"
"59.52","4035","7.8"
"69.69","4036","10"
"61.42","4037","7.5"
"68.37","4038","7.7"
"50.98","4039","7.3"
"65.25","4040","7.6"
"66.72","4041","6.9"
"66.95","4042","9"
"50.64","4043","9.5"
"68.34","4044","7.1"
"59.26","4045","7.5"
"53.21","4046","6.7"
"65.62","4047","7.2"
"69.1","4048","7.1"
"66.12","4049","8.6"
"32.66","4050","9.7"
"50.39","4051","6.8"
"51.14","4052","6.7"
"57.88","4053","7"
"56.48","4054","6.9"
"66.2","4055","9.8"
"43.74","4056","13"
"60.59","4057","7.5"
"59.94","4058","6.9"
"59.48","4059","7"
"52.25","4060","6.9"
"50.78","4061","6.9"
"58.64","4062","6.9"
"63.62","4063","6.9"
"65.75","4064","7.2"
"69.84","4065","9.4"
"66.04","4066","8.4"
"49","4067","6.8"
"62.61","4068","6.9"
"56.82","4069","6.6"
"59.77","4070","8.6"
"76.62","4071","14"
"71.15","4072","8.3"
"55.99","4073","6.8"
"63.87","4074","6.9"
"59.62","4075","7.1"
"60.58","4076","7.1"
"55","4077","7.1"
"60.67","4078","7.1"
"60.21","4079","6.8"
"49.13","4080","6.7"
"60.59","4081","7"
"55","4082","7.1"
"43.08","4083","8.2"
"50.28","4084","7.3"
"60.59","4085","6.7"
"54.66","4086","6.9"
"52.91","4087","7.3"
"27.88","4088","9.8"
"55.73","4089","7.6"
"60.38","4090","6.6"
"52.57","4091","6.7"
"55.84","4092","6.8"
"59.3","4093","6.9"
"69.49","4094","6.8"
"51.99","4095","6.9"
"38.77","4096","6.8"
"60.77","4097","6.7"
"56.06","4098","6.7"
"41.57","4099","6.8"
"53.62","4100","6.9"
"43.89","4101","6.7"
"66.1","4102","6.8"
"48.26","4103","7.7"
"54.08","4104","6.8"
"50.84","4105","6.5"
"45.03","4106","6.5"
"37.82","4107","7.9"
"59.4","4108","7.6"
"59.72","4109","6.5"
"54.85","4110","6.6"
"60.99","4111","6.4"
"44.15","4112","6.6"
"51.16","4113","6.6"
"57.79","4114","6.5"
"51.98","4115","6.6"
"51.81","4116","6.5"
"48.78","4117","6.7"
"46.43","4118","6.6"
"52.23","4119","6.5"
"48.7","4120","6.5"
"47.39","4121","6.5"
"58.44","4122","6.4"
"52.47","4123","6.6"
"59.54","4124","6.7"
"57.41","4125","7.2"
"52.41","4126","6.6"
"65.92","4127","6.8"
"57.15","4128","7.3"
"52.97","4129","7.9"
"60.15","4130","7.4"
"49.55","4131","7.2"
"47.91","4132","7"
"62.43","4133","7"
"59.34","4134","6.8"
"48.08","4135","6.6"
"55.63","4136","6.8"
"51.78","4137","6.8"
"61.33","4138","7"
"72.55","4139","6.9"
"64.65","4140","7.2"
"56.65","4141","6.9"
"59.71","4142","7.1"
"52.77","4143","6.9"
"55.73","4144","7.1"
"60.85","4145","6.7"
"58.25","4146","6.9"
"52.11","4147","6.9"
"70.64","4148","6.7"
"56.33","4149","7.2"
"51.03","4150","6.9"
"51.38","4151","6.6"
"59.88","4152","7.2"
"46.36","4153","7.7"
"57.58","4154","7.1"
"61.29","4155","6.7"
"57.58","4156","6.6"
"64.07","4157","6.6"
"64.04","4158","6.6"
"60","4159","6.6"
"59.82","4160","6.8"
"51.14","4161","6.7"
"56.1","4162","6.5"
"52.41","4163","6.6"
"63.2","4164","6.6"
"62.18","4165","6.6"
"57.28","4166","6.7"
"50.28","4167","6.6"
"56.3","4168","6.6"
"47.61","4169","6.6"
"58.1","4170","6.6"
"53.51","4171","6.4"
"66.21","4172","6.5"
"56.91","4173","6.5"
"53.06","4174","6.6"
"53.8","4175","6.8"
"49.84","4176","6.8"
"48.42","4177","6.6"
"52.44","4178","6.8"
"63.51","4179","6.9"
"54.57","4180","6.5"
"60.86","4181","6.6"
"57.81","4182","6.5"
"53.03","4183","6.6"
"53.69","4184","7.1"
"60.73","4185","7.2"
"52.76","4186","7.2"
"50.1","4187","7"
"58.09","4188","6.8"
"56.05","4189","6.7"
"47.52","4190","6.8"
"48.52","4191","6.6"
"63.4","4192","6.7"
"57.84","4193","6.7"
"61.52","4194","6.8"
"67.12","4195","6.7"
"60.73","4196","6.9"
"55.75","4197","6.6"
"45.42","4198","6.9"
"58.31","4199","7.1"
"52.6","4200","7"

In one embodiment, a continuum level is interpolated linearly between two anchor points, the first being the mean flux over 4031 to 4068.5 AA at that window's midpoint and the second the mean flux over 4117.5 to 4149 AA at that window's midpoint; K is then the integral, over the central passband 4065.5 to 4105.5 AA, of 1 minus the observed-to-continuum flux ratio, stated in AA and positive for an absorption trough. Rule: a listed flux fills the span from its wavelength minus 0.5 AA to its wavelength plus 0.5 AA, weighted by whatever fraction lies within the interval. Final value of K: 1.6 AA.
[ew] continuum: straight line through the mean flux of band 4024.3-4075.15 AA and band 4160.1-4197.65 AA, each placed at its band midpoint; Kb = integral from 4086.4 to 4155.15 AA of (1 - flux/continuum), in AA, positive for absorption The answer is 3.89 AA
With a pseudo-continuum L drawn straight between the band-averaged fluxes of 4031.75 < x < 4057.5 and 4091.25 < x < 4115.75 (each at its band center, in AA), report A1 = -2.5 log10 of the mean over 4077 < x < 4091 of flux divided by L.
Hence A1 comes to 0.04 mag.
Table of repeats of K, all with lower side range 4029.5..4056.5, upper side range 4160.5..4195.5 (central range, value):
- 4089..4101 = 0.7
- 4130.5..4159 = -0.5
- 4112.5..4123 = 1.0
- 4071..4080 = -0.5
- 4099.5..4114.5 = 1.3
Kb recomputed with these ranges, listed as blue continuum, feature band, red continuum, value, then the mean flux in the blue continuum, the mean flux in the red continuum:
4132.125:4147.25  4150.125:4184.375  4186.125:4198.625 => 0.39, 58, 55.9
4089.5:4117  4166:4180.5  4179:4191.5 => -0.03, 53.2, 54.8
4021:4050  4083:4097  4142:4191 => 1.29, 60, 56.1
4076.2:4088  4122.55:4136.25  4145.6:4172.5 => 0.02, 53.7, 57.2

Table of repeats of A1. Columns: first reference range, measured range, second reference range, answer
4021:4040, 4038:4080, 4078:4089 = -0.08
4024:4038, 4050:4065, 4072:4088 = 0.02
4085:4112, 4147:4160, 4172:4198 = -0.07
